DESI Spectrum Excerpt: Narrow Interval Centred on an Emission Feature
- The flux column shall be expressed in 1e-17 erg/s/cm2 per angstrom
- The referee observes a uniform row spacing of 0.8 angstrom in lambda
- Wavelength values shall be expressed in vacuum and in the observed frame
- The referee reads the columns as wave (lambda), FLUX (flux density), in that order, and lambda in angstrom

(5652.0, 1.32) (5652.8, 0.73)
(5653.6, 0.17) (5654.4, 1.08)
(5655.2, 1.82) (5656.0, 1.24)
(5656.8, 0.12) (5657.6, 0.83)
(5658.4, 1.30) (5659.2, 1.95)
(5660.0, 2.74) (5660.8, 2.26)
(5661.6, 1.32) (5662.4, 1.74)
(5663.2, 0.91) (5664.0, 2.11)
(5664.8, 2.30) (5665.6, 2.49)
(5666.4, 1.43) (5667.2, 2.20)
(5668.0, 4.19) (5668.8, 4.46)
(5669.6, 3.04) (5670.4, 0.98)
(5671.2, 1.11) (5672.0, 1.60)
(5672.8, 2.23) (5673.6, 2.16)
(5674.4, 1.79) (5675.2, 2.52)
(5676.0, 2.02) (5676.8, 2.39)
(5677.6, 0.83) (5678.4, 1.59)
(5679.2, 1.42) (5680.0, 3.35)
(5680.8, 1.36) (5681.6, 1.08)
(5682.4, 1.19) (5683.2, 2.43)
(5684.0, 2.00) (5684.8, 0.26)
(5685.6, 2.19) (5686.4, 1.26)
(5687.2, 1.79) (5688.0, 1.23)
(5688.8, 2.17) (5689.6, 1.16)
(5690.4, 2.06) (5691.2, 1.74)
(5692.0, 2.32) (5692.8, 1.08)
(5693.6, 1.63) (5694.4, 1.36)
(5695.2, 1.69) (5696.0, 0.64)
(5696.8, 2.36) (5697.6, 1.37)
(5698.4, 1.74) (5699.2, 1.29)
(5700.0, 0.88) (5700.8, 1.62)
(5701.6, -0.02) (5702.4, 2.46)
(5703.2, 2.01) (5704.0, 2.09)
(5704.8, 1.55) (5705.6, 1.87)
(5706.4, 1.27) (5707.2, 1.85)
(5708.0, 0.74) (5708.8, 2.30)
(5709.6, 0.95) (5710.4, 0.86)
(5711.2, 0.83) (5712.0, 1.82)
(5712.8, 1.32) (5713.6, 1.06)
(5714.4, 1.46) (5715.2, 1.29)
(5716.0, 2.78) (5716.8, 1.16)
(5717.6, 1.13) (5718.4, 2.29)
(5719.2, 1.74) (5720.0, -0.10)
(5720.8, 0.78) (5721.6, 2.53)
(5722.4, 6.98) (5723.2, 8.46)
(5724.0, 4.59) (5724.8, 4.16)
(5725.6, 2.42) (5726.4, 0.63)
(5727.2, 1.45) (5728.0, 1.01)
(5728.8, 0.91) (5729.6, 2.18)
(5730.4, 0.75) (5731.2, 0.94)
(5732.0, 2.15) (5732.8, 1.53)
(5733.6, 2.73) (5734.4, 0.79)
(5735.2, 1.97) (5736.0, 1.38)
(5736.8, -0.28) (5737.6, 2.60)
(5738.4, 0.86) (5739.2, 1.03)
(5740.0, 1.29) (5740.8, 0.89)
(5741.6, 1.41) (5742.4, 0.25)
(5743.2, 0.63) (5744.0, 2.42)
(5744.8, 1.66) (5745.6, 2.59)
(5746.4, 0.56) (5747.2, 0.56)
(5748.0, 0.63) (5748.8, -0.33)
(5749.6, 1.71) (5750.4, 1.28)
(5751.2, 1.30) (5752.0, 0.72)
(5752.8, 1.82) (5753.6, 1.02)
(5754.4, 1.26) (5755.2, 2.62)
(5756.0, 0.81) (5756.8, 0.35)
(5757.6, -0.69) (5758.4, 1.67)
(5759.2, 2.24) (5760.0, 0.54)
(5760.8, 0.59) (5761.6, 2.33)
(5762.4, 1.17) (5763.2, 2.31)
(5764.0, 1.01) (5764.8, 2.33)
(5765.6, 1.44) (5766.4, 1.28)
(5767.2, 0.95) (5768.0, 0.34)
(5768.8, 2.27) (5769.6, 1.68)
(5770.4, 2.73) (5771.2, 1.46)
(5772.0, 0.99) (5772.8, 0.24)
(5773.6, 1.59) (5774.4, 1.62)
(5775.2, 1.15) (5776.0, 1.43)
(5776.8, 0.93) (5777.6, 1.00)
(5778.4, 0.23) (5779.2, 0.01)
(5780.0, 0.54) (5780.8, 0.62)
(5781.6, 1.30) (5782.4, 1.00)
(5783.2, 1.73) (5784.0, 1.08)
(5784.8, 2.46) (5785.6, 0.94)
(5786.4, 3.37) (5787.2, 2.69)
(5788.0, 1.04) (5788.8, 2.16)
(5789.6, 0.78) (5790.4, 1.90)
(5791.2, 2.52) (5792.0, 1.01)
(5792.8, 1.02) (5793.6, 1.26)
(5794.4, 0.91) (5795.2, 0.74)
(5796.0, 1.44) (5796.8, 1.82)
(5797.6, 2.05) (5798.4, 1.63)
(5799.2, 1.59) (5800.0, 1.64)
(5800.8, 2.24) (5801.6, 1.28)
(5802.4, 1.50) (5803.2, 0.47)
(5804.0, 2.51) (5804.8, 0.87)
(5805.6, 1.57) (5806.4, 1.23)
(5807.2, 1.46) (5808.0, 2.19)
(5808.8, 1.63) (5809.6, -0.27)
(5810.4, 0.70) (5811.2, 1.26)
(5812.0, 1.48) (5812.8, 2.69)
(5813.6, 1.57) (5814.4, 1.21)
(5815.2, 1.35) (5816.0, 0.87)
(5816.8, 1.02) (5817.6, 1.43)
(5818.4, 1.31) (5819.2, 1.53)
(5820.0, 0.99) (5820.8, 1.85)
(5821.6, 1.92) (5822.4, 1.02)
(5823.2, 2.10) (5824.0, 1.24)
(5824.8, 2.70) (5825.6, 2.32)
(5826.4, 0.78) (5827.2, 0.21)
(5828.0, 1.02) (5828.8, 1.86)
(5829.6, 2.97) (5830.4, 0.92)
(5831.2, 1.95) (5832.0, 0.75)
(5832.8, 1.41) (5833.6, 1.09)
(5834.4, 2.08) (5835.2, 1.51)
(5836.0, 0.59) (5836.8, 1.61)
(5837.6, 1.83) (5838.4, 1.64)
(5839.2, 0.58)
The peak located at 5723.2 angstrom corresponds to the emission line [O III] 5007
